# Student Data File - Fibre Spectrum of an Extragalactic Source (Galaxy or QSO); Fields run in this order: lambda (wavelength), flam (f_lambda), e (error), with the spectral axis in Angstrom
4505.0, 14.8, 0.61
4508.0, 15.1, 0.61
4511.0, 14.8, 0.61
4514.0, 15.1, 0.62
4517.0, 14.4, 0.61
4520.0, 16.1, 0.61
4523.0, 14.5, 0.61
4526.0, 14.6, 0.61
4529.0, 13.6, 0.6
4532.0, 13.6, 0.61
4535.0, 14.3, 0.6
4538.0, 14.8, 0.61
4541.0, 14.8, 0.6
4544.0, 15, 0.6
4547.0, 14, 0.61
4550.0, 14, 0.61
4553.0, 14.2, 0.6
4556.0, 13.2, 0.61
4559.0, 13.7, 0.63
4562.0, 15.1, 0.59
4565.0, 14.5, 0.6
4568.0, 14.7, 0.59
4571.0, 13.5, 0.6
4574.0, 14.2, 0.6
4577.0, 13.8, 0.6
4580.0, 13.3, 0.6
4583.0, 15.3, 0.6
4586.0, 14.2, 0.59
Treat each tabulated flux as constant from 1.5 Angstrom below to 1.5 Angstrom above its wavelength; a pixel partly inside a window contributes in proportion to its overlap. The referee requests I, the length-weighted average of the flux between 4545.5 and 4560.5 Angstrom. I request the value 13.8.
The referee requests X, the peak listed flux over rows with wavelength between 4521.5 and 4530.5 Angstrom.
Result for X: 14.6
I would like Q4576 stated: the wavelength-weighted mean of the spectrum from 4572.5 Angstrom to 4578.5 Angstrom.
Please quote 14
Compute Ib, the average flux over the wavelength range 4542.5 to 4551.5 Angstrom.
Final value 14.3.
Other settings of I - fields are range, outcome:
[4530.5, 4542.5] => 14.4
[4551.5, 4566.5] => 14.1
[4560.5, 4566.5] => 14.8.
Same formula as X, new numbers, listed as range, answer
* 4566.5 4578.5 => 14.7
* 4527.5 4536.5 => 14.3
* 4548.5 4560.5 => 14.2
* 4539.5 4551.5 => 15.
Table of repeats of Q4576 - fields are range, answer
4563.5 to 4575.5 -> 14.2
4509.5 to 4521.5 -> 15.1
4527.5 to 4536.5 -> 13.8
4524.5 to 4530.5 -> 14.1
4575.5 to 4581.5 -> 13.6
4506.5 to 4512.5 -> 15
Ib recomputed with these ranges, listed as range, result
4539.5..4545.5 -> 14.9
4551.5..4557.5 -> 13.7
